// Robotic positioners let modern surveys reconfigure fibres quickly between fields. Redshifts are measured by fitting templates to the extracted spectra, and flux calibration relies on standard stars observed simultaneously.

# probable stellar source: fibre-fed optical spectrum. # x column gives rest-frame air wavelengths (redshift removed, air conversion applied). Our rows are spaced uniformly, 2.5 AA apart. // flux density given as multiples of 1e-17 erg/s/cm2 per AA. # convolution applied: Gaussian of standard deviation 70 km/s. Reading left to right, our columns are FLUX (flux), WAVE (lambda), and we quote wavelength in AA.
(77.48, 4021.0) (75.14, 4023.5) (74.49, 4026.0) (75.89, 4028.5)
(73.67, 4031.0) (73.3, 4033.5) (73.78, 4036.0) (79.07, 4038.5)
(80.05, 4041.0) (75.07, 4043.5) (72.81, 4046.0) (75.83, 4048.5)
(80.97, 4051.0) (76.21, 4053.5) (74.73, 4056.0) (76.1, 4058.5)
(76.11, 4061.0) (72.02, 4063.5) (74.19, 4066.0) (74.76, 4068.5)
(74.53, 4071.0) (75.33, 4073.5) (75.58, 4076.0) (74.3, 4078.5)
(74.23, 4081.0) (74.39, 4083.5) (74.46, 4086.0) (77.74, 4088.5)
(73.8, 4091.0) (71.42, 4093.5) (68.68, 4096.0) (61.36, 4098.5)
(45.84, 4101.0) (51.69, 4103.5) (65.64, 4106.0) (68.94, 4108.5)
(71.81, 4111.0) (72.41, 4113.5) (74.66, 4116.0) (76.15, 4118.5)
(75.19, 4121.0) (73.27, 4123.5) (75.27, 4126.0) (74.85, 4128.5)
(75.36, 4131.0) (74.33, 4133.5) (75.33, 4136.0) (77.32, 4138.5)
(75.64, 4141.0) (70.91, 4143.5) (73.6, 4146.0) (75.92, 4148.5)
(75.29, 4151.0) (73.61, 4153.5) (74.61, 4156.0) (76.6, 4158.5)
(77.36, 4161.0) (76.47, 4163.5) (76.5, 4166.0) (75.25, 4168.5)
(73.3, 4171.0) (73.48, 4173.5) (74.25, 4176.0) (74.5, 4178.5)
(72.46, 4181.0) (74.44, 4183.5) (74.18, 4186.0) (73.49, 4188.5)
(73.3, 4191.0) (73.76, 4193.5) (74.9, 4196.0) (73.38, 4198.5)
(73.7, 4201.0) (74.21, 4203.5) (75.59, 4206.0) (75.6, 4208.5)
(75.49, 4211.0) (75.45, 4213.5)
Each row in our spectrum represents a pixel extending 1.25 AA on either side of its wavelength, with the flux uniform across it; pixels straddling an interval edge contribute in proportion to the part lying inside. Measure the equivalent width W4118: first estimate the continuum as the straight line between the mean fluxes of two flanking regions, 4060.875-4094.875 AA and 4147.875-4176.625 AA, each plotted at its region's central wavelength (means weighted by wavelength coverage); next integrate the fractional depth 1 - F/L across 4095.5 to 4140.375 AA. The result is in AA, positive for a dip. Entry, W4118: 2.89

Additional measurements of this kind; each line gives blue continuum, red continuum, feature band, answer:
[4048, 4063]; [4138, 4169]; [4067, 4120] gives 3.9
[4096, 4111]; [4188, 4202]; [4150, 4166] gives -1.7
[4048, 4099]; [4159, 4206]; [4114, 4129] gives -0.1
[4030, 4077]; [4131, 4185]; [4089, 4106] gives 2.7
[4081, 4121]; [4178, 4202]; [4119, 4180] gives -2.8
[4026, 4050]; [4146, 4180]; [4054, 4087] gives 0.3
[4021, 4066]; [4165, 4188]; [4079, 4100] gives 0.9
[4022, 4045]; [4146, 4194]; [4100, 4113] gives 2.3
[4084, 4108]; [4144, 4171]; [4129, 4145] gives -0.6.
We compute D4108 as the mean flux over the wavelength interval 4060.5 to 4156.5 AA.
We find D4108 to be 72.3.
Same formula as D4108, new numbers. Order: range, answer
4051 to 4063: 76.1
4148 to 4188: 74.8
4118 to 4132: 74.9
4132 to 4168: 75.3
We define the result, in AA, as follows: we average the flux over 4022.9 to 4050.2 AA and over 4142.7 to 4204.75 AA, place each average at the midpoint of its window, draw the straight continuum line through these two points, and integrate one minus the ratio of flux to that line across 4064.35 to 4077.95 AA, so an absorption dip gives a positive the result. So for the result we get 0.08 AA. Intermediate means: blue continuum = 75.5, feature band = 74.8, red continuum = 74.4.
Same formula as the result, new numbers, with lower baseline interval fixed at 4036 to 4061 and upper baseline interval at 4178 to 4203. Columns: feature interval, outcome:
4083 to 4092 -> 0.1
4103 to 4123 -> 1.3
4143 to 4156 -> 0.1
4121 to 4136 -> 0.1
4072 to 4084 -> 0.2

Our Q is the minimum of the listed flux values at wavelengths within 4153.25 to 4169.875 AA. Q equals 73.61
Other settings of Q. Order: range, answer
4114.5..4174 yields 70.91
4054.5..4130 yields 45.84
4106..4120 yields 65.64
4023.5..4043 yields 73.3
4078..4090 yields 74.23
